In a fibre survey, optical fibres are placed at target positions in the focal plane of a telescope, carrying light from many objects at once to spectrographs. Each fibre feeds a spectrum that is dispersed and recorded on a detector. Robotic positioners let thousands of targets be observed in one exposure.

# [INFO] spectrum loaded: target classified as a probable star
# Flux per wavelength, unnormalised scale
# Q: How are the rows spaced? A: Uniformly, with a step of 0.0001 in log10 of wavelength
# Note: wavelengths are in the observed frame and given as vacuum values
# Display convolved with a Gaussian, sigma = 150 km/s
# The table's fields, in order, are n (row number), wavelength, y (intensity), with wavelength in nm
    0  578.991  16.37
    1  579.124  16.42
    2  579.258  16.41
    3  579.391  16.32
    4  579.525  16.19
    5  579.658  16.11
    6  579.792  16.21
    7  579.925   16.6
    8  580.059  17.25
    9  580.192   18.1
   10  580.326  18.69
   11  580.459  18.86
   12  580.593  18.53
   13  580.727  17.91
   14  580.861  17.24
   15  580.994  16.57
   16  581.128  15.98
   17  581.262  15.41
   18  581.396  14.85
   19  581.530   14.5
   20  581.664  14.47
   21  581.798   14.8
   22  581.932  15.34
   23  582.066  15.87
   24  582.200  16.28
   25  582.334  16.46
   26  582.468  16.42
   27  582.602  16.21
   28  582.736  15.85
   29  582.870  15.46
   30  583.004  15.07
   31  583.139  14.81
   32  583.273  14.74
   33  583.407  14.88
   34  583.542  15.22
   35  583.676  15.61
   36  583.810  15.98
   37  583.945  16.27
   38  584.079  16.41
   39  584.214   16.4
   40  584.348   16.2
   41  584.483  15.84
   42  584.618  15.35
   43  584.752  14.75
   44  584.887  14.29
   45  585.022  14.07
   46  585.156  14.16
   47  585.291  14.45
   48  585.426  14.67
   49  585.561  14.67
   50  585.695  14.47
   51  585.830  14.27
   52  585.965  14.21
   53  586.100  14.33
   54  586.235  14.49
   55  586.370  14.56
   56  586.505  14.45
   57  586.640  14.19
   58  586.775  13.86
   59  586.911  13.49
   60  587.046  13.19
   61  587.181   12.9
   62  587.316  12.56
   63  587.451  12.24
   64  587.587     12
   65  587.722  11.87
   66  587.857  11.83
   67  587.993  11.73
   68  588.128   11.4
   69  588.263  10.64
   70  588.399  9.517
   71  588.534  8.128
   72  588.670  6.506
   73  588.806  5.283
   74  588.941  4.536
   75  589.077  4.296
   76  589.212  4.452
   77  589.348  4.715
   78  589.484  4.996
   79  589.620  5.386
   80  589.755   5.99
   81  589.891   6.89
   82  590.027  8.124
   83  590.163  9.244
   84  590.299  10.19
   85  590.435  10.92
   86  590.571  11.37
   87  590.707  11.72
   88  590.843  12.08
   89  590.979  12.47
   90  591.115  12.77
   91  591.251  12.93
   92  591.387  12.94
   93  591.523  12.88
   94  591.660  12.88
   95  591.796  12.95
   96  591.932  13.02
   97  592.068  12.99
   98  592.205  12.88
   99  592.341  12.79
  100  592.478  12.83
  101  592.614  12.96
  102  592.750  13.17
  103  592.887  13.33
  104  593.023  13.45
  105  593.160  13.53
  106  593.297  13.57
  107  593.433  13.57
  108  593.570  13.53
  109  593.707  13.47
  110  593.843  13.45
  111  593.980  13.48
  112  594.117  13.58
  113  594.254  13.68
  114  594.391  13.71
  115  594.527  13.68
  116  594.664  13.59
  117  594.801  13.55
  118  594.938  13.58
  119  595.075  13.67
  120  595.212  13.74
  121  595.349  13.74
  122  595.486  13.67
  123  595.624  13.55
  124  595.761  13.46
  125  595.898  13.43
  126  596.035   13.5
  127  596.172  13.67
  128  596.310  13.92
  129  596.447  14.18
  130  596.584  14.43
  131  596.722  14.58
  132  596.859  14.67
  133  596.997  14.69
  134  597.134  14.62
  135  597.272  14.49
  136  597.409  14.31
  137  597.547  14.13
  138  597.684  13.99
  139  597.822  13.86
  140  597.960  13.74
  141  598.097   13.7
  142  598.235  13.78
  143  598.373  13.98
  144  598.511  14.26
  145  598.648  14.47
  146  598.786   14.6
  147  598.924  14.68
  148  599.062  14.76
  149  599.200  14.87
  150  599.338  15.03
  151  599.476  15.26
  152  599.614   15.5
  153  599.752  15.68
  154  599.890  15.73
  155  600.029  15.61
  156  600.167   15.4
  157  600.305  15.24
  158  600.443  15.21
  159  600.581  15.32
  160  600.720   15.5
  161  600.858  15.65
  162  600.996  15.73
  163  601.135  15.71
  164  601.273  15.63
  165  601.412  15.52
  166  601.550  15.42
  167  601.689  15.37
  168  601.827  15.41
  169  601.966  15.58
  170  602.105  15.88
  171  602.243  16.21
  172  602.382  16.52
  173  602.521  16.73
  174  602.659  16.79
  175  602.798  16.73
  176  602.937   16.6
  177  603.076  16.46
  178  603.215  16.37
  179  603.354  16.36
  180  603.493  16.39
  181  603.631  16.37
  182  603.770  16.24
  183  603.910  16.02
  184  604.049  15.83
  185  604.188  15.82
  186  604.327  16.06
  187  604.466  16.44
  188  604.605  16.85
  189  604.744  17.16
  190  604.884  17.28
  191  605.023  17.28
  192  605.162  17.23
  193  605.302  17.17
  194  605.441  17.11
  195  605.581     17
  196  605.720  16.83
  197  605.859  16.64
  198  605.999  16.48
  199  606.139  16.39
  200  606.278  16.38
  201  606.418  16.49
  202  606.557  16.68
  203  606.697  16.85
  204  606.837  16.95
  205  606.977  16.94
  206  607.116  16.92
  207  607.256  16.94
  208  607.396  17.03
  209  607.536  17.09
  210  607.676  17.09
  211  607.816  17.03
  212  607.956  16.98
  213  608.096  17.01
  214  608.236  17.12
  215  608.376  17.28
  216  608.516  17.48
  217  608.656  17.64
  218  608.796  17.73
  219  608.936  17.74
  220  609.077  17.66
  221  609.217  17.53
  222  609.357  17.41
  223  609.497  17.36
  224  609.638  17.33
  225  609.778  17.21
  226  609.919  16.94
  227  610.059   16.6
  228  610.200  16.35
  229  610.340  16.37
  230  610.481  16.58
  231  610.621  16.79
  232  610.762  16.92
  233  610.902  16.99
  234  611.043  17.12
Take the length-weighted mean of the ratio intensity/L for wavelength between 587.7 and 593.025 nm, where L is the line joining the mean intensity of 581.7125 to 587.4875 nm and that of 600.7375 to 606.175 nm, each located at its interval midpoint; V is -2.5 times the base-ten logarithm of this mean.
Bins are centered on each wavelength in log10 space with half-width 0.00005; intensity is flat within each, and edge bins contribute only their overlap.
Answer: 0.45 mag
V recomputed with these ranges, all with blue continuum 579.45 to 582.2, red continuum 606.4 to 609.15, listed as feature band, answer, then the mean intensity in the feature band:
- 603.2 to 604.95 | 0.042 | 16.4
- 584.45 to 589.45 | 0.364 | 11.9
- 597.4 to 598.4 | 0.211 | 13.9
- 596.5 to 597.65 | 0.167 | 14.5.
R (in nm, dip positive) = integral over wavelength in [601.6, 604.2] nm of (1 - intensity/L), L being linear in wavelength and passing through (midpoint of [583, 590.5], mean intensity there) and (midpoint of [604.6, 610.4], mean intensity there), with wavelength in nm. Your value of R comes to -0.044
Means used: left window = 12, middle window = 16.2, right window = 17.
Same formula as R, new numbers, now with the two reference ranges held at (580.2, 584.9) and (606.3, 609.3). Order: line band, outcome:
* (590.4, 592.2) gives 0.426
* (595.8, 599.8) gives 0.557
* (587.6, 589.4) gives 0.890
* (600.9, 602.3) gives 0.101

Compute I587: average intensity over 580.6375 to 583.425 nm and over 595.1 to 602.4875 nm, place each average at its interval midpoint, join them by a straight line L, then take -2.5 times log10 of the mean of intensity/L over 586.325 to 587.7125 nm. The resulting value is 0.16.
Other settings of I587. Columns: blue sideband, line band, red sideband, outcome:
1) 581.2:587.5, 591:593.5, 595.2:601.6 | 0.13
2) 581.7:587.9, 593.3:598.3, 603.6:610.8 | 0.14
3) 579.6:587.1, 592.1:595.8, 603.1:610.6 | 0.20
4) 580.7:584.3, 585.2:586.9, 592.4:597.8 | 0.06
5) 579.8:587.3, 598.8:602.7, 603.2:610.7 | 0.06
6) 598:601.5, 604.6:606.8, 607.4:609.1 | -0.02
